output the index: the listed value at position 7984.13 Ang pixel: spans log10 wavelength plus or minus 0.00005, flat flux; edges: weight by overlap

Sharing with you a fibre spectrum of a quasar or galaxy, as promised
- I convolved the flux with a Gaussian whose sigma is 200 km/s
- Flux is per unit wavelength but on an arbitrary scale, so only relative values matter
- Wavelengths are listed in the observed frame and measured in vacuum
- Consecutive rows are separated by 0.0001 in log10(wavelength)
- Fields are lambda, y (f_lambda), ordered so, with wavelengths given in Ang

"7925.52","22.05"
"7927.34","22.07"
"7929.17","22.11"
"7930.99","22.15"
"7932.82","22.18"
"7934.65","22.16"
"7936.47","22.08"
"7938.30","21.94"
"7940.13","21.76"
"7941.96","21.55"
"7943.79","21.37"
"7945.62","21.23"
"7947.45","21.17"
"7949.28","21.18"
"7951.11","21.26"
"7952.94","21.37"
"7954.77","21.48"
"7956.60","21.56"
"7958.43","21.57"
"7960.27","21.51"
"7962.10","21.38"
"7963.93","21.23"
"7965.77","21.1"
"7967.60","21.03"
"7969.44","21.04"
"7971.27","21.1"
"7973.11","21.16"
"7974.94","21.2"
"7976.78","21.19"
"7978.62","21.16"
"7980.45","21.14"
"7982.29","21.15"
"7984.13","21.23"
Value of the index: 21.23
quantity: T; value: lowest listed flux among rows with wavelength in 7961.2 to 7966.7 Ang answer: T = 21.1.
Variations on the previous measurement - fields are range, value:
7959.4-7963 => 21.38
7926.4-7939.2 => 21.94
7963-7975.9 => 21.03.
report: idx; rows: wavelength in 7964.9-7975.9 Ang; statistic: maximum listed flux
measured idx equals 21.2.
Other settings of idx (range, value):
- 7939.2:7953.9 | 21.76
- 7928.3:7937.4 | 22.18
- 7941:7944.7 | 21.55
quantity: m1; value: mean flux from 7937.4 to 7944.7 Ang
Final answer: 21.6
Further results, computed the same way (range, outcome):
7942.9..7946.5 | 21.3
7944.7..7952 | 21.2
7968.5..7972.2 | 21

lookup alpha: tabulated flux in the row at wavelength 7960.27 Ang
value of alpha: 21.51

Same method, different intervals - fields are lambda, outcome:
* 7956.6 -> 21.56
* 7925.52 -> 22.05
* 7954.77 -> 21.48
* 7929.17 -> 22.11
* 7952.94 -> 21.37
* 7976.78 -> 21.19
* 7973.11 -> 21.16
